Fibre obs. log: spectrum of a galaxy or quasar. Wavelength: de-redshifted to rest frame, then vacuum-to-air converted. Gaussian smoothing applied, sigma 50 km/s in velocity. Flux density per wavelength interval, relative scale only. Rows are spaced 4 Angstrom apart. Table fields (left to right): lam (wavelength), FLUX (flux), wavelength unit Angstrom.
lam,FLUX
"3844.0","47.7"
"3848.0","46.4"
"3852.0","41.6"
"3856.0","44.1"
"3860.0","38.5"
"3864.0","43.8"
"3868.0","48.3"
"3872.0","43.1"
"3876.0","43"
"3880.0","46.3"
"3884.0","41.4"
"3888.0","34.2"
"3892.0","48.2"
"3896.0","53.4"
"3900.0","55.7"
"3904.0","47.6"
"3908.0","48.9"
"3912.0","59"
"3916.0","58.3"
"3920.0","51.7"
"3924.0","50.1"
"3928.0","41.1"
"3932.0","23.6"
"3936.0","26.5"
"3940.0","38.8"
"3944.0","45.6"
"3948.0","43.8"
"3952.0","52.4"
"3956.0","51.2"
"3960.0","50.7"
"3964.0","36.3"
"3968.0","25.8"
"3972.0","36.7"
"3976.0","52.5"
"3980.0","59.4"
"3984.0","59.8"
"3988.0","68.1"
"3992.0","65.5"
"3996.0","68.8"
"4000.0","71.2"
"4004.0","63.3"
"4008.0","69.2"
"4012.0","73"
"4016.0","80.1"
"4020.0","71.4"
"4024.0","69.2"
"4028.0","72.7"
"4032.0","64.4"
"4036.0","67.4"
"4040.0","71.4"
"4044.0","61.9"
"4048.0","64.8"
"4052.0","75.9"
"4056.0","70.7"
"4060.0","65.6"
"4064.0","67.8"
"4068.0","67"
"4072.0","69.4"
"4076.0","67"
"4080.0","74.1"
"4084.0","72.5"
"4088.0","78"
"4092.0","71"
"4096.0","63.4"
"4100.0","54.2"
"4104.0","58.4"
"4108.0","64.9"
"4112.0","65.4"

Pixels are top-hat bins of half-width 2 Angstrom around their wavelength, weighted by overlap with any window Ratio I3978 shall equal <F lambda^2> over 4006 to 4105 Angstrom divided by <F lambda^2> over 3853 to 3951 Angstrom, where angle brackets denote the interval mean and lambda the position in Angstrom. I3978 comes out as 1.66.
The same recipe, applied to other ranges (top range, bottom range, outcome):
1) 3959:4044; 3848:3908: 1.46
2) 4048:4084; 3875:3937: 1.64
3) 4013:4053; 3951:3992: 1.44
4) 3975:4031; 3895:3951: 1.53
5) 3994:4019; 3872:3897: 1.72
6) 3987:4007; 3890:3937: 1.48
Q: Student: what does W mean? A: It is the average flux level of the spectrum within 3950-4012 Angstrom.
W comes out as 56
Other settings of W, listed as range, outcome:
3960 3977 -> 38.5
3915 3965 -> 43.7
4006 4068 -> 69.6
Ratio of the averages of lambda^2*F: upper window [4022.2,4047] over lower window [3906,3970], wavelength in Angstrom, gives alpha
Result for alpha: 1.6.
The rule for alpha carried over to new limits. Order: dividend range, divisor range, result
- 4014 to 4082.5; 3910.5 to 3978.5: 1.67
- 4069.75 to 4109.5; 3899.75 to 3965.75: 1.59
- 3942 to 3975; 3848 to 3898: 1.02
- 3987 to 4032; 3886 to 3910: 1.54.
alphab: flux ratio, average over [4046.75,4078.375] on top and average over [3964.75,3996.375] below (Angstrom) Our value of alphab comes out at 1.29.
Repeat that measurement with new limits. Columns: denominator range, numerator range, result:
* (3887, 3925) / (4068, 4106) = 1.32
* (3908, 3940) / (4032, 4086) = 1.55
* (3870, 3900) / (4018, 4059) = 1.53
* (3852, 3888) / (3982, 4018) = 1.60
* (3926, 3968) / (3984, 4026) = 1.73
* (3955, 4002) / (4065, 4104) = 1.26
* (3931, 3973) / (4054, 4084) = 1.74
